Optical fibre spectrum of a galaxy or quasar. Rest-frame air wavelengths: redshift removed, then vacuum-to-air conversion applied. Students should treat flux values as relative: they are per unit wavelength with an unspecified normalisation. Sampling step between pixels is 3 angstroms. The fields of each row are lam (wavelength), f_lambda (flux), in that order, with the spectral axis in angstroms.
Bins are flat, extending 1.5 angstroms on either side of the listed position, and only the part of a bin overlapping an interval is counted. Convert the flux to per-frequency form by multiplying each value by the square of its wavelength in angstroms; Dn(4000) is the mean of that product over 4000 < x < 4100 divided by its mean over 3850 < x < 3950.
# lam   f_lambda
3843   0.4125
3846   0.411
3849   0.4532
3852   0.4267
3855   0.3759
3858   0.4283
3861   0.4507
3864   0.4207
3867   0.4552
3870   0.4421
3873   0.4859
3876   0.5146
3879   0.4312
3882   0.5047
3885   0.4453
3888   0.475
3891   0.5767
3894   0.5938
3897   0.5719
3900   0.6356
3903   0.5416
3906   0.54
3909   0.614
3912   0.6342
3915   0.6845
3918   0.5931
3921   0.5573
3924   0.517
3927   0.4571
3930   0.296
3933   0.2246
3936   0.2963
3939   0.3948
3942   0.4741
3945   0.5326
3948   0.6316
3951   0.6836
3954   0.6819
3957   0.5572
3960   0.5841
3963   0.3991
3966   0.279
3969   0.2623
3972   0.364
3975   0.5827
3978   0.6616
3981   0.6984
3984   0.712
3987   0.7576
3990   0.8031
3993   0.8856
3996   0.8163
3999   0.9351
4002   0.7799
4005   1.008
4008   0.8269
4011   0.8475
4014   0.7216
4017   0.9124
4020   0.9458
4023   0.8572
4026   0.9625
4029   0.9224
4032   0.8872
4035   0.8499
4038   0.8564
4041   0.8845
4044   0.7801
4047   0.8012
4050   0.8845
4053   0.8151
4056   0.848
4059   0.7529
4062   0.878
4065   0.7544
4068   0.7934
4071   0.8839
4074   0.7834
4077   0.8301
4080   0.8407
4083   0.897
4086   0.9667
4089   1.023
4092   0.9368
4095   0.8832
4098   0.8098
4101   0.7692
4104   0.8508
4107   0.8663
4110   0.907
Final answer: 1.9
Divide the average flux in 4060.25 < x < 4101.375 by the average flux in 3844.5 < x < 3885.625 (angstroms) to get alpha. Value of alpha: 1.9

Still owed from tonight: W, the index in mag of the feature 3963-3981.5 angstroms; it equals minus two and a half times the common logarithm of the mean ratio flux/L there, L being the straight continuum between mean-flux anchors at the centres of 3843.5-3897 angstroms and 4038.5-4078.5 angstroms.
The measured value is 0.40 mag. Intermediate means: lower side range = 0.466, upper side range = 0.823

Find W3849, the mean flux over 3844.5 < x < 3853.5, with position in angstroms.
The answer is 0.43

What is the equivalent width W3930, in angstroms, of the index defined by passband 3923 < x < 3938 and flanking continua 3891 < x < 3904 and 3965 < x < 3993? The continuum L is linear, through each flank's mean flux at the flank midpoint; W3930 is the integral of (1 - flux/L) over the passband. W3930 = 6.0 angstroms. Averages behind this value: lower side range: 0.586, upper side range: 0.591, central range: 0.354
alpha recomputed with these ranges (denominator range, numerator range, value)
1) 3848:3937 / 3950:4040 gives 1.50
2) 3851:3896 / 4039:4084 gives 1.76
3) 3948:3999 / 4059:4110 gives 1.39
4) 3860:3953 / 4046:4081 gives 1.62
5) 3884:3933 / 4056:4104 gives 1.59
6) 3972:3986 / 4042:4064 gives 1.30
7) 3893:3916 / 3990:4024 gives 1.44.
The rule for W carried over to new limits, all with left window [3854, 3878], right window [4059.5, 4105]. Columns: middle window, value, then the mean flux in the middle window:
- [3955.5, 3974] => 0.47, 0.412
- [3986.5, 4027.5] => -0.21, 0.864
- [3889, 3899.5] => -0.16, 0.581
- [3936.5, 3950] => 0.19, 0.499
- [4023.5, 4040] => -0.17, 0.893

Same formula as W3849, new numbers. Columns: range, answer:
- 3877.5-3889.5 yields 0.464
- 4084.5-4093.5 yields 0.976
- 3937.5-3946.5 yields 0.467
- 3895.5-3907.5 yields 0.572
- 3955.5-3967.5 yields 0.455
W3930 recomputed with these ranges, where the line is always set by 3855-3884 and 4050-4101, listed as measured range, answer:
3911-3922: -1.5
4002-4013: -2.3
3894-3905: -1.5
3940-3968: 4.0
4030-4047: -1.5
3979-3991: -1.0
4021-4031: -2.1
